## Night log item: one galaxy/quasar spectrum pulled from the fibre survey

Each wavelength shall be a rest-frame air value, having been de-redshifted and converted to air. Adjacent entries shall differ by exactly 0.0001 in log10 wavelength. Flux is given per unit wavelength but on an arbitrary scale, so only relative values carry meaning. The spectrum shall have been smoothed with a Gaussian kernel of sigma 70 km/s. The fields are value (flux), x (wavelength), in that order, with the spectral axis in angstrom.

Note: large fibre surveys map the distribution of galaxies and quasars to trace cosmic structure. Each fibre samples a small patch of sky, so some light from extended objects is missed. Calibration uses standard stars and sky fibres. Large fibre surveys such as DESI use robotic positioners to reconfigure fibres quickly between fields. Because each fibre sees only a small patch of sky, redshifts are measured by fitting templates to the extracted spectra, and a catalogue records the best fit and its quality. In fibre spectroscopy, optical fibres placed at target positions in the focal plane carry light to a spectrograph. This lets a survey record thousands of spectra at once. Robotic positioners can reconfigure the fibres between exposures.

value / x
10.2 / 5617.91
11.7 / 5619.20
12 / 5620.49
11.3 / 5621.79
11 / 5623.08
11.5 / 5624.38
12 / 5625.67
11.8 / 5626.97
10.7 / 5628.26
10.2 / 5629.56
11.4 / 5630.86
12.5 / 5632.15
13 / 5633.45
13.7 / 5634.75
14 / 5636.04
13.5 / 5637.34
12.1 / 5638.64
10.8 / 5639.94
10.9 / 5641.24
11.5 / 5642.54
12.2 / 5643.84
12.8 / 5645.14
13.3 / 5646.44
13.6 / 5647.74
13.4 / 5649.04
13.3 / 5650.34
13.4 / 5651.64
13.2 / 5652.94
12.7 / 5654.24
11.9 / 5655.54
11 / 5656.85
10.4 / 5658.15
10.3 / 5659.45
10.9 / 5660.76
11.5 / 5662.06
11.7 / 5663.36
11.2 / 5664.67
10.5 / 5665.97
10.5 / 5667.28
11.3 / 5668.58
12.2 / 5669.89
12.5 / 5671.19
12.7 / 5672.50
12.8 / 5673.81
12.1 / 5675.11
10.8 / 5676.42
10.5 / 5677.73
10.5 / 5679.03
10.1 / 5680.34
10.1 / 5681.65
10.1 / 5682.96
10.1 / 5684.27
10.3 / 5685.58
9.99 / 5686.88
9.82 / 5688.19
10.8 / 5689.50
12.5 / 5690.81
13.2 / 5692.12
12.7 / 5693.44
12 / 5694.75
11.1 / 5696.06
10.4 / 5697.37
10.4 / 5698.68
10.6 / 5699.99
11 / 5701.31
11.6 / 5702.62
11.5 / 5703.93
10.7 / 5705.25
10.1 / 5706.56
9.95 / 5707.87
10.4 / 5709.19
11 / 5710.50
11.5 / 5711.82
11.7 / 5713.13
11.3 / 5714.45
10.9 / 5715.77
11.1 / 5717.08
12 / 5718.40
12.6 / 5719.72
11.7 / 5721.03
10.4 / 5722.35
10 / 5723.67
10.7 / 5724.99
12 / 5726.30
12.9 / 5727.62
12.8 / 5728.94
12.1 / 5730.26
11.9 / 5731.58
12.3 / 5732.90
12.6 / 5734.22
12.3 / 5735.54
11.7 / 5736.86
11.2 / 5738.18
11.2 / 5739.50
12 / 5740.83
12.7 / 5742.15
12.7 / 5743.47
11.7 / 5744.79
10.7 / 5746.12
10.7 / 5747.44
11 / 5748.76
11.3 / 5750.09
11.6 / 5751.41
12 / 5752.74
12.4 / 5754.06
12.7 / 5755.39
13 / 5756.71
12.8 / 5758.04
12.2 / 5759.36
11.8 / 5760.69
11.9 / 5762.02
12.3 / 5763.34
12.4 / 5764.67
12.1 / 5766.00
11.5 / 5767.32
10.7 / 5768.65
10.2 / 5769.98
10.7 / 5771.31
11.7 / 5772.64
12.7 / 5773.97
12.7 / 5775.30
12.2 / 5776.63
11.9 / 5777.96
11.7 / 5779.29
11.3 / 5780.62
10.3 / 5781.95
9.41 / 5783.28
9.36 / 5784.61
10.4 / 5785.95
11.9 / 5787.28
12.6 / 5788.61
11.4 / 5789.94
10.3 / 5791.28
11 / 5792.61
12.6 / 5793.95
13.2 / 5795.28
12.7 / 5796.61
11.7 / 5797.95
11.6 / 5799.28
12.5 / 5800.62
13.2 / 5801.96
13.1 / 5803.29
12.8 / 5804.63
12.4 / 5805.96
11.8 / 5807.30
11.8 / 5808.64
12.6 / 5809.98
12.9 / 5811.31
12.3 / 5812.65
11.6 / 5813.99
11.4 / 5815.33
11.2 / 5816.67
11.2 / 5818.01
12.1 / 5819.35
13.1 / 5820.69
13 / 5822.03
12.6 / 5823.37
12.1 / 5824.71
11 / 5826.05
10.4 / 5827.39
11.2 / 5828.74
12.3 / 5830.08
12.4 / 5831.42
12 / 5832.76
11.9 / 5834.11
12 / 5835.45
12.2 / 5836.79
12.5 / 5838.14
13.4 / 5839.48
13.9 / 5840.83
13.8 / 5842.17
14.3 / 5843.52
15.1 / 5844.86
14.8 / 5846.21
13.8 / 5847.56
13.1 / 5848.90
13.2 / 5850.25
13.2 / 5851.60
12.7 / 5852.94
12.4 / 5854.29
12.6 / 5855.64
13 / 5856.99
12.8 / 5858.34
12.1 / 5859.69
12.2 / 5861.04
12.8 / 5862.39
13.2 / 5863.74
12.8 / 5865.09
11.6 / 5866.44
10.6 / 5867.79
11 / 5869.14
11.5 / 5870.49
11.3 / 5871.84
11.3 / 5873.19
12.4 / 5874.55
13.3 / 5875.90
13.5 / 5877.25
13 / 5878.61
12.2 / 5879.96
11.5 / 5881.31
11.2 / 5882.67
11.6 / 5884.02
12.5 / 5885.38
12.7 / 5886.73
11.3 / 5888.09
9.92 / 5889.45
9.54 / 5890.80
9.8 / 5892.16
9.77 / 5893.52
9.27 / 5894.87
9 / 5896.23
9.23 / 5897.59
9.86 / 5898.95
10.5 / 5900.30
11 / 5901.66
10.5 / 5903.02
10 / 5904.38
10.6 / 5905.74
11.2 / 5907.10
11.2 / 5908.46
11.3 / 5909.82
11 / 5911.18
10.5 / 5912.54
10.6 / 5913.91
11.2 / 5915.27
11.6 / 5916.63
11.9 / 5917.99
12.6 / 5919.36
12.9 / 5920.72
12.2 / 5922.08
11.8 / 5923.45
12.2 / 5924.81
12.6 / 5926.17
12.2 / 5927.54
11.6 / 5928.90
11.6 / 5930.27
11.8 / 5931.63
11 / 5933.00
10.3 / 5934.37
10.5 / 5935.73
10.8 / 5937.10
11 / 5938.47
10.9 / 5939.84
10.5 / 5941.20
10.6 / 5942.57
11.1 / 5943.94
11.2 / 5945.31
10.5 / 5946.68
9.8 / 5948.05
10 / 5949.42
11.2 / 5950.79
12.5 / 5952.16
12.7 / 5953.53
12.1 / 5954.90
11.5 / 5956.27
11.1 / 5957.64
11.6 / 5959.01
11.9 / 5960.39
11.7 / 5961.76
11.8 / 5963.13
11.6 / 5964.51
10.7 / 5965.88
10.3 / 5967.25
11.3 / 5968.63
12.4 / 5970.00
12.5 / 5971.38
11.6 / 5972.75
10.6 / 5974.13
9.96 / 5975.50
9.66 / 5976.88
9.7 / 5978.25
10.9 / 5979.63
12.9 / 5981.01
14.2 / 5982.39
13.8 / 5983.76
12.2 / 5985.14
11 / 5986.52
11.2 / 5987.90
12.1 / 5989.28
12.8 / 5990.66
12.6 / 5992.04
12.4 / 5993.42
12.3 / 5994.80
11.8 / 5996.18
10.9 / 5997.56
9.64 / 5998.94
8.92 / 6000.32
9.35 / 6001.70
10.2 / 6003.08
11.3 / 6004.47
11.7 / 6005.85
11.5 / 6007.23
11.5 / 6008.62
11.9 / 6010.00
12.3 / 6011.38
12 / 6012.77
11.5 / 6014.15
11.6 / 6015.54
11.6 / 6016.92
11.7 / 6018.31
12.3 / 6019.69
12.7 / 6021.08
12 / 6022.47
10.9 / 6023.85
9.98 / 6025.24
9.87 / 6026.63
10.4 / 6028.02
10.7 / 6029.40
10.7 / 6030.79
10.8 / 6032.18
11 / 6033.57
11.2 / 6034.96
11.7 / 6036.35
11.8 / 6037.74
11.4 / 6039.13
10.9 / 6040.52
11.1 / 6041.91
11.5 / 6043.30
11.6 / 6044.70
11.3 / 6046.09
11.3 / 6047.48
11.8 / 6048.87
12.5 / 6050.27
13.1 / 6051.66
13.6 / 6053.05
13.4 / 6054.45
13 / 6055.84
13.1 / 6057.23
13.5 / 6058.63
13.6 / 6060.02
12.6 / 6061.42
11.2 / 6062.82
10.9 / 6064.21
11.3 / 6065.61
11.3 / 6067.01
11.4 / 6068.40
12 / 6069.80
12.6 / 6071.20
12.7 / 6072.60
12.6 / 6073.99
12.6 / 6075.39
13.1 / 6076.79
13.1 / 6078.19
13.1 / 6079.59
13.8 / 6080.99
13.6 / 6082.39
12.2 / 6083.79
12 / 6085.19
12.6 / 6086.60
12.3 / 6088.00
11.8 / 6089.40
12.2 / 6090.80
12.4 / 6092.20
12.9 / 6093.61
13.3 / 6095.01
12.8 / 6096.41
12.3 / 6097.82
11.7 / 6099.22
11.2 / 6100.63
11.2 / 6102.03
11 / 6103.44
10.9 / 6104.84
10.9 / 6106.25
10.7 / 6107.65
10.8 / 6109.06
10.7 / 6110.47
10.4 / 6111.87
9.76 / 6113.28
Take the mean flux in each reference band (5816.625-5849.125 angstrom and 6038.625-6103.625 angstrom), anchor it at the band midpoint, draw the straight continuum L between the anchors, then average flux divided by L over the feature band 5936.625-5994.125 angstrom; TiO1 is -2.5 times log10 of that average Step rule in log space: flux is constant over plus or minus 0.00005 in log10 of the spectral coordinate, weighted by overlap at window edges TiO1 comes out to 0.089 mag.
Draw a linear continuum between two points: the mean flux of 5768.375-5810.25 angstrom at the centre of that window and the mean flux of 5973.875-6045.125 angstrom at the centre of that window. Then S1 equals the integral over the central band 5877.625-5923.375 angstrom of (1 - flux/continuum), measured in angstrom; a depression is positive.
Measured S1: 2.0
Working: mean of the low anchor 11.7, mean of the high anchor 11.4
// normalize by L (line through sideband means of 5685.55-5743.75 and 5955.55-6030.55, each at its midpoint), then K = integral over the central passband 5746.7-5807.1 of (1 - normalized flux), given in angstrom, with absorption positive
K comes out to -1.8 angstrom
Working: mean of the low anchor 11.4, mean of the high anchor 11.4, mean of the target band 11.8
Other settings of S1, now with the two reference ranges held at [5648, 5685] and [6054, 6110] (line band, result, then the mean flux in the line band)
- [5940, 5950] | 1.2 angstrom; 10.6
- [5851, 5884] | -1.1 angstrom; 12.2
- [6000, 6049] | 3.6 angstrom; 11.2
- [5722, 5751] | -0.2 angstrom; 11.7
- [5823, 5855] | -2.6 angstrom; 12.8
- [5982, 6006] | 1.1 angstrom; 11.5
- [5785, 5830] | -0.9 angstrom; 12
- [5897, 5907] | 1.4 angstrom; 10.3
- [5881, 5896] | 1.4 angstrom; 10.8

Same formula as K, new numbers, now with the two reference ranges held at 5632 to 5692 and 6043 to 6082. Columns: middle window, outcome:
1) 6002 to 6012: 0.8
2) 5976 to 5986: 0.4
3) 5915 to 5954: 2.6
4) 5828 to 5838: 0.0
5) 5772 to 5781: -0.1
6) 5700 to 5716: 1.1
